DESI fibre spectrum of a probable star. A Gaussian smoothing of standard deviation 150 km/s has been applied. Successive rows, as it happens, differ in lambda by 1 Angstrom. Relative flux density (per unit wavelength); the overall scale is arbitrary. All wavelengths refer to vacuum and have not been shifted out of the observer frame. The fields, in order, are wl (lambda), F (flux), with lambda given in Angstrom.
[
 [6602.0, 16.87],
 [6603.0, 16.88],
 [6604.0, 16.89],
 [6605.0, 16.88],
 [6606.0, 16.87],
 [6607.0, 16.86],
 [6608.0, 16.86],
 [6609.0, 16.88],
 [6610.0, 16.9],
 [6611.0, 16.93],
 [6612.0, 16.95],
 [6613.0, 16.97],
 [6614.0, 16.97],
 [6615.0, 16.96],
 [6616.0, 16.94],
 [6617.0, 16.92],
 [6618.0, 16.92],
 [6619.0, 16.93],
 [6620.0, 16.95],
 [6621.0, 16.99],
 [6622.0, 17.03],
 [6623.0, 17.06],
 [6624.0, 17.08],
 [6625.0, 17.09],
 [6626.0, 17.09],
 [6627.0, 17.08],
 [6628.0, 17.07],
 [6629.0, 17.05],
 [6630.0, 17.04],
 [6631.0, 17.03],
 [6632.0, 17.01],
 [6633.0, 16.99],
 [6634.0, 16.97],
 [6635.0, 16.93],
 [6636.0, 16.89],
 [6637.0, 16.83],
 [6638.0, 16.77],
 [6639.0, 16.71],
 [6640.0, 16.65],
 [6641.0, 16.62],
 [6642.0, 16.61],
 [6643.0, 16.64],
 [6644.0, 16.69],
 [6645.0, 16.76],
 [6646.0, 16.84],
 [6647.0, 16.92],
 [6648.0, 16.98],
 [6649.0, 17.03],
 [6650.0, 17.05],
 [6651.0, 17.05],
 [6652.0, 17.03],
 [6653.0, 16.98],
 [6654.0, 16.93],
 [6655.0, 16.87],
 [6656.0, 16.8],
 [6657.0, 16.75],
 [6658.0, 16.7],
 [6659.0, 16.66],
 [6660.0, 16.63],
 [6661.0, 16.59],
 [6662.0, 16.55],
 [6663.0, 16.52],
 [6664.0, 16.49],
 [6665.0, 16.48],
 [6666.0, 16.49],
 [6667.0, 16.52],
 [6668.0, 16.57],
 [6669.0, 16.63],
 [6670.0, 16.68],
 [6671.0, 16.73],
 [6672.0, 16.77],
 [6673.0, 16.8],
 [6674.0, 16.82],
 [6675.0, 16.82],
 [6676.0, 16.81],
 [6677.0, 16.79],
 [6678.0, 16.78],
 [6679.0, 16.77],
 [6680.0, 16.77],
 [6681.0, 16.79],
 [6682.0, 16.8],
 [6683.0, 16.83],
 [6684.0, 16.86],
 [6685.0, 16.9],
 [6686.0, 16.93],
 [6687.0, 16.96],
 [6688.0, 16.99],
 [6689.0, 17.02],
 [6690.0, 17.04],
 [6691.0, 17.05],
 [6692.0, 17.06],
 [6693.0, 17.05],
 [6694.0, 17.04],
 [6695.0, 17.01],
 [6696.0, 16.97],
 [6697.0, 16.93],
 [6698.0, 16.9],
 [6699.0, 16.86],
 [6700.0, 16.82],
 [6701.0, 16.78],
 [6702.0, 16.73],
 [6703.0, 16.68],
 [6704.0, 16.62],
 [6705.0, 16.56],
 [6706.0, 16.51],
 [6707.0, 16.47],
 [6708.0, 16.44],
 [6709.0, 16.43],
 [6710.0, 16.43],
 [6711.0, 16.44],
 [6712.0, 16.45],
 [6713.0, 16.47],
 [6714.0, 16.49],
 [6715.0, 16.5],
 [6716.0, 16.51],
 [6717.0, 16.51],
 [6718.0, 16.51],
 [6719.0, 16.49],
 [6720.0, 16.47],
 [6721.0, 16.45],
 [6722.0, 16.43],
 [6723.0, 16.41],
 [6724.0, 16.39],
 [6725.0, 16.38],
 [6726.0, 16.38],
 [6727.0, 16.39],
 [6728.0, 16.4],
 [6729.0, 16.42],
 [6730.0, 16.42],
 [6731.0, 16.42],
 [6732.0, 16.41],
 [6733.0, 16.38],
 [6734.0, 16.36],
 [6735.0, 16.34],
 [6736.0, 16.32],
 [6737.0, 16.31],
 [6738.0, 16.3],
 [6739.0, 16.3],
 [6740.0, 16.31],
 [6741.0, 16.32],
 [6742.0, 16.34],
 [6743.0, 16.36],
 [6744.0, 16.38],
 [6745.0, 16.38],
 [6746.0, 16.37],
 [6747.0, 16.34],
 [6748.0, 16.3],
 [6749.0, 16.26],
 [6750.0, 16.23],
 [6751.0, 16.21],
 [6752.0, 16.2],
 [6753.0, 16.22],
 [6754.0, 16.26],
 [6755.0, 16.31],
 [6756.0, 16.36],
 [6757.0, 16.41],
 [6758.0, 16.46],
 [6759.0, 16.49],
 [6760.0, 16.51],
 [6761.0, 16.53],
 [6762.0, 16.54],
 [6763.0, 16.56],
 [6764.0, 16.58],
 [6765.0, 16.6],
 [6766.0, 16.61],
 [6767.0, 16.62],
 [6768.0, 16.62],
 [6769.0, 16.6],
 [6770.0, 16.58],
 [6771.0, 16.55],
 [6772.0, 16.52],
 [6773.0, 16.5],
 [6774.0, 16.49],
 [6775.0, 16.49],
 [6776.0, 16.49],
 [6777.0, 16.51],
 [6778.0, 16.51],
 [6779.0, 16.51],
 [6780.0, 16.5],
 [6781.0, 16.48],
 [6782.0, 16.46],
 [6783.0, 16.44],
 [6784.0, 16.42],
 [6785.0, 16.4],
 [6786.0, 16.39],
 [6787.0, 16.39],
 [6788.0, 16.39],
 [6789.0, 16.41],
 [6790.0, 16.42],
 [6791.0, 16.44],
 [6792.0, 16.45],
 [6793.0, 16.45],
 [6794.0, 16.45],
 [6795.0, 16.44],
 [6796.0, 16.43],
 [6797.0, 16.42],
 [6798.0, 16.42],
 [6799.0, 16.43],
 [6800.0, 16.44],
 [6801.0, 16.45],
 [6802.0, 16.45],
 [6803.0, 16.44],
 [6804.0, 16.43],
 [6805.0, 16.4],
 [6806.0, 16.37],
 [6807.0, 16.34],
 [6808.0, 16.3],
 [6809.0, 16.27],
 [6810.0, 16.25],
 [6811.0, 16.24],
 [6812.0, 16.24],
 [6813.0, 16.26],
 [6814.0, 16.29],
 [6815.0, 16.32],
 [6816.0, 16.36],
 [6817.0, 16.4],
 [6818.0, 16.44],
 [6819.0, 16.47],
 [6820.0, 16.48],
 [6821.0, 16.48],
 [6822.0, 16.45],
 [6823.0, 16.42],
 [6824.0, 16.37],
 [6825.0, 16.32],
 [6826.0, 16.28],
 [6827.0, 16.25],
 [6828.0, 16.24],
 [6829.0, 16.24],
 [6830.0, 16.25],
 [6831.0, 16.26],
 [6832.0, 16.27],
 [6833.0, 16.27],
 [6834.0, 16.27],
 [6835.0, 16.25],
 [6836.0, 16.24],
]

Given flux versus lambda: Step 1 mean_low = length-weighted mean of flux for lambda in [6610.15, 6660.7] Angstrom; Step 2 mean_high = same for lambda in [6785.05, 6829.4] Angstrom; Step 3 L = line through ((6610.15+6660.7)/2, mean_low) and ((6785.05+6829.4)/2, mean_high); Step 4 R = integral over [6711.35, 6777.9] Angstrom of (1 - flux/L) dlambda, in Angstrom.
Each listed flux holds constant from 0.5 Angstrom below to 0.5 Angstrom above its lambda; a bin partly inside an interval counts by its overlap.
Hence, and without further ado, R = 0.6 Angstrom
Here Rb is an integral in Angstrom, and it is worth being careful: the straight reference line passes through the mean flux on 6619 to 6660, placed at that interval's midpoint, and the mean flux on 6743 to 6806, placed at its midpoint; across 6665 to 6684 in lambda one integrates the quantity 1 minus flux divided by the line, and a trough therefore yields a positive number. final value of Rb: 0.06 Angstrom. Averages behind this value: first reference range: 16.9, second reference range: 16.4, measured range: 16.7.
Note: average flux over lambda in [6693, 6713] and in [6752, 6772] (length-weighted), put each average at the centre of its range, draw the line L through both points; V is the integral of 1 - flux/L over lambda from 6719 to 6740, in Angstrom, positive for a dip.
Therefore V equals 0.3 Angstrom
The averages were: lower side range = 16.7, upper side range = 16.5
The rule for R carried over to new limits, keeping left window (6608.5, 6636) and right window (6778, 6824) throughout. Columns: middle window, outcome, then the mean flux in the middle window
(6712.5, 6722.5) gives 0.1 Angstrom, 16.5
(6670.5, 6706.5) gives -0.2 Angstrom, 16.8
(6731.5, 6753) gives 0.4 Angstrom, 16.3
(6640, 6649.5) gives 0.1 Angstrom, 16.8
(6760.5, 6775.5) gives 0.0 Angstrom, 16.6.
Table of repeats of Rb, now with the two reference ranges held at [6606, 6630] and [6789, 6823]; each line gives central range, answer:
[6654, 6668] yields 0.18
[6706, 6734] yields 0.37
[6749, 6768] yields 0.13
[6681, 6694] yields -0.15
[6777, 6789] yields 0.01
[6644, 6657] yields -0.03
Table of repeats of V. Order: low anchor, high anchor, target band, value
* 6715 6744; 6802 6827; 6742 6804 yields -0.2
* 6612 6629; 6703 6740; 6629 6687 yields 0.0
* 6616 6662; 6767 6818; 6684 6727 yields 0.0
